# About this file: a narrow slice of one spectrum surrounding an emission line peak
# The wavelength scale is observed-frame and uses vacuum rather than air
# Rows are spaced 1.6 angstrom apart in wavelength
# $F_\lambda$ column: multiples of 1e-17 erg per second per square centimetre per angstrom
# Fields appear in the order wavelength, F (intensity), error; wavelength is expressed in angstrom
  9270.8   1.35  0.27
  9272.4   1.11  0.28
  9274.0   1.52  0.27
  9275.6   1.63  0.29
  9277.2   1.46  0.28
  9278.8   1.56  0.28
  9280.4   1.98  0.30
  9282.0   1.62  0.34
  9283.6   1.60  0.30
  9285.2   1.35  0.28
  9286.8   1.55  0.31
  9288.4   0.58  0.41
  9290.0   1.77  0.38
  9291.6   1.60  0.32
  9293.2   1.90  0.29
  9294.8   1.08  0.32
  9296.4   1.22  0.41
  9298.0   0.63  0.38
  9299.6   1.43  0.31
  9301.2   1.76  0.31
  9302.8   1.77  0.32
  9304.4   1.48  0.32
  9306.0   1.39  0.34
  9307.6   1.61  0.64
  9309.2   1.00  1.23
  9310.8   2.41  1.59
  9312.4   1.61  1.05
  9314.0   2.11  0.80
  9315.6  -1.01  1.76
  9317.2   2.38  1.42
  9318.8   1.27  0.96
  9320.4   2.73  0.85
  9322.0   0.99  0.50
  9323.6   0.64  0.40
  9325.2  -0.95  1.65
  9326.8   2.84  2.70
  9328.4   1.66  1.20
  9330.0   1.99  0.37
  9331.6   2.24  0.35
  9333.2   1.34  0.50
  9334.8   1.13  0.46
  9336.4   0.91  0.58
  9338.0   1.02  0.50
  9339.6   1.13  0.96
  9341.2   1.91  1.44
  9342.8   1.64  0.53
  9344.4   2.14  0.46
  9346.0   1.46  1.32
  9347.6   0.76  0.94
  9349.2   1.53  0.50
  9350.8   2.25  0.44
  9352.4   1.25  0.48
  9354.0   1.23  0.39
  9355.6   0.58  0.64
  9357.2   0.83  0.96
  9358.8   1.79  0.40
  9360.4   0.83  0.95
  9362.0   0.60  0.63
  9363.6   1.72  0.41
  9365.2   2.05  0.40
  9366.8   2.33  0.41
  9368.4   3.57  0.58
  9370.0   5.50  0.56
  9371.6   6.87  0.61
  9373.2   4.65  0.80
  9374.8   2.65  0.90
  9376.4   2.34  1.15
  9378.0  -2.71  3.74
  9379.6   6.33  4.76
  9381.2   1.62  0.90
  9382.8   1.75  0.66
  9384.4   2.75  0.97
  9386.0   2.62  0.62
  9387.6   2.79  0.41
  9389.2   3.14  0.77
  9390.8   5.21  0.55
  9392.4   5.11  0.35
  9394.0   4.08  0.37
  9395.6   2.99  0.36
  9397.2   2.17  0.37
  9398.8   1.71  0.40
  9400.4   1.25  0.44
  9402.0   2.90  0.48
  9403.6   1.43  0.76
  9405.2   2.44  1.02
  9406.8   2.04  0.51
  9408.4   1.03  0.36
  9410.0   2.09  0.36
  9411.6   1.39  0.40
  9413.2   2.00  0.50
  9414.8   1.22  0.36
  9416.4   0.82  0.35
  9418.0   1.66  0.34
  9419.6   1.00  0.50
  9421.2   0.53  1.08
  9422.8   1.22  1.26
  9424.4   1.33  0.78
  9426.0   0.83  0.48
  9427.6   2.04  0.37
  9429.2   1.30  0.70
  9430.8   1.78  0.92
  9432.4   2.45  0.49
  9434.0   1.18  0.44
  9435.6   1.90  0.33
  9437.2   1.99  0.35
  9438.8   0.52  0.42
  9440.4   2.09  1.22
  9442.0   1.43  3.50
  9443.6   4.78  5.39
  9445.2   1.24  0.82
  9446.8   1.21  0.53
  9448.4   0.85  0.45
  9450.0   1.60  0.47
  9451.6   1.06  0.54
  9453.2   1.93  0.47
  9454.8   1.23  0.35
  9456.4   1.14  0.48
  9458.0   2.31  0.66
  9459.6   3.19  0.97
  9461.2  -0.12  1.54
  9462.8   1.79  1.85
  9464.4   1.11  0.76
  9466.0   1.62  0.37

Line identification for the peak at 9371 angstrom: [S II] 6716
